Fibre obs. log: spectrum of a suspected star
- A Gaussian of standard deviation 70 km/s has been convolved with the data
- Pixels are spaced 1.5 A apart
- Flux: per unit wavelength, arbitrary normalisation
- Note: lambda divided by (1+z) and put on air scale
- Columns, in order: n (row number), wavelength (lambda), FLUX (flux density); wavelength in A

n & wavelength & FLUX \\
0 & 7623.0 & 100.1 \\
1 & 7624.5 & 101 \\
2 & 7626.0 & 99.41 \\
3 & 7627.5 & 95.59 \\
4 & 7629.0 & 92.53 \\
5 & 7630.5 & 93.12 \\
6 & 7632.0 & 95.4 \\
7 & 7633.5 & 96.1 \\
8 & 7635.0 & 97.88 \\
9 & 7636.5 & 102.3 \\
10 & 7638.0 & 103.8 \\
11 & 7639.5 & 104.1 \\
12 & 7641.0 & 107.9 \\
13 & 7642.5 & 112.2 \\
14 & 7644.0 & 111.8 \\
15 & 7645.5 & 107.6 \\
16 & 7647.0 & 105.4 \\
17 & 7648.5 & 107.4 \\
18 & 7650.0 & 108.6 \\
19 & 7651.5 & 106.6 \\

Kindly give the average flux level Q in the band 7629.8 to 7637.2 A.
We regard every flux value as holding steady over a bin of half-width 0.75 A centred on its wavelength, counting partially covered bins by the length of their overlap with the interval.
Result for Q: 96.9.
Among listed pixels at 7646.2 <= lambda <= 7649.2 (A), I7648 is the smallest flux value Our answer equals 105.4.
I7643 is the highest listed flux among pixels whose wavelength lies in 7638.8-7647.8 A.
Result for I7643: 112.2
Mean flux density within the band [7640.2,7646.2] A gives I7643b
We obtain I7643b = 110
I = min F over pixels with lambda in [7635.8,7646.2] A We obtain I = 102.3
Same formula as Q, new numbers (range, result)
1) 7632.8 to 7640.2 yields 101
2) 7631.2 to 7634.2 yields 95.7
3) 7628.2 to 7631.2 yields 92.9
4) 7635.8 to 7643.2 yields 106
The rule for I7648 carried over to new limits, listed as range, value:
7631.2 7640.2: 95.4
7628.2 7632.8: 92.53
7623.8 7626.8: 99.41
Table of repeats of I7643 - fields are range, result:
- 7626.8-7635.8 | 97.88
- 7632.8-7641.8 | 107.9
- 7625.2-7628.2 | 99.41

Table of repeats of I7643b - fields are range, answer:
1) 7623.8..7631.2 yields 96.3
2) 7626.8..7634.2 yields 94.5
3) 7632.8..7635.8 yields 97.1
